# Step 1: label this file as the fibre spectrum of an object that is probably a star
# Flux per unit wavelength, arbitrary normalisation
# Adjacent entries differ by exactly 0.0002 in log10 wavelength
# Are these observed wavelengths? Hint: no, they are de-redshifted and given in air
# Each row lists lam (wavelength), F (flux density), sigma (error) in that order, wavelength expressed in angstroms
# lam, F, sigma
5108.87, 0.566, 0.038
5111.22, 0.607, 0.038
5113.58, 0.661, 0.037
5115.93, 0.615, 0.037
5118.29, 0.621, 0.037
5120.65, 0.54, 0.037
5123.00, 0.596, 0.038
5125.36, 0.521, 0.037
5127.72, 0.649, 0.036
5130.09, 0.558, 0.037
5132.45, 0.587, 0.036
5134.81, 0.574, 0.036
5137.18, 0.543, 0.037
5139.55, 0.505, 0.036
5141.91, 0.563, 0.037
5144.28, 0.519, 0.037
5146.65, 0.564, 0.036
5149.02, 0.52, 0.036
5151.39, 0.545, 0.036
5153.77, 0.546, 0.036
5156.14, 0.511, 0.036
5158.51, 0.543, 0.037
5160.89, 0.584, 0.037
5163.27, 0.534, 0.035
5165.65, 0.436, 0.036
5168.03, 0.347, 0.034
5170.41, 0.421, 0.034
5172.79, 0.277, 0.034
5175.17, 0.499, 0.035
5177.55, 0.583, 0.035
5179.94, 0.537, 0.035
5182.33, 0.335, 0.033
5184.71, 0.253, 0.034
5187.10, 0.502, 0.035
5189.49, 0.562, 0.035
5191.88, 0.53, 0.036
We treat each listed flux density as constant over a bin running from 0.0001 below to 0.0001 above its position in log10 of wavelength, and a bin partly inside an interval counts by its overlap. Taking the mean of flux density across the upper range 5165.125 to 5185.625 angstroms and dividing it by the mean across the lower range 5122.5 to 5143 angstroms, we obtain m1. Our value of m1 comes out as 0.73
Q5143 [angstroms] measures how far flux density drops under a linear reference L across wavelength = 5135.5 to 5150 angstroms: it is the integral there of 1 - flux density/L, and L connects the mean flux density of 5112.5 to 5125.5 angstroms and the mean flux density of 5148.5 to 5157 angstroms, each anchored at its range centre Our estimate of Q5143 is 0.4 angstroms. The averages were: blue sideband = 0.598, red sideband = 0.532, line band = 0.537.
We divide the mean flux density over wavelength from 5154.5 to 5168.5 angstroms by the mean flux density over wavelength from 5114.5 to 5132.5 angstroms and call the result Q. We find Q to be 0.85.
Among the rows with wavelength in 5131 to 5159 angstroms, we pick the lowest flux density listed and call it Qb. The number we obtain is 0.505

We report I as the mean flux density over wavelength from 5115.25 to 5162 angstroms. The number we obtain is 0.56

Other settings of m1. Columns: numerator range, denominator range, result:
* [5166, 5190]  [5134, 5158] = 0.79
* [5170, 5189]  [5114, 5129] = 0.73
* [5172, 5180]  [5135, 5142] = 0.88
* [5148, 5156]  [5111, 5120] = 0.86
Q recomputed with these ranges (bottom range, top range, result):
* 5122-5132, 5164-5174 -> 0.65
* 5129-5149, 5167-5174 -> 0.63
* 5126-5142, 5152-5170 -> 0.88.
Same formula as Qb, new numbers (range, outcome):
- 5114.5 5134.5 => 0.521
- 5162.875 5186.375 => 0.253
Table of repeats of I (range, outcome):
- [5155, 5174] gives 0.456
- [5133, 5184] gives 0.498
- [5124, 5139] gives 0.569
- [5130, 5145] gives 0.55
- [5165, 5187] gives 0.414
